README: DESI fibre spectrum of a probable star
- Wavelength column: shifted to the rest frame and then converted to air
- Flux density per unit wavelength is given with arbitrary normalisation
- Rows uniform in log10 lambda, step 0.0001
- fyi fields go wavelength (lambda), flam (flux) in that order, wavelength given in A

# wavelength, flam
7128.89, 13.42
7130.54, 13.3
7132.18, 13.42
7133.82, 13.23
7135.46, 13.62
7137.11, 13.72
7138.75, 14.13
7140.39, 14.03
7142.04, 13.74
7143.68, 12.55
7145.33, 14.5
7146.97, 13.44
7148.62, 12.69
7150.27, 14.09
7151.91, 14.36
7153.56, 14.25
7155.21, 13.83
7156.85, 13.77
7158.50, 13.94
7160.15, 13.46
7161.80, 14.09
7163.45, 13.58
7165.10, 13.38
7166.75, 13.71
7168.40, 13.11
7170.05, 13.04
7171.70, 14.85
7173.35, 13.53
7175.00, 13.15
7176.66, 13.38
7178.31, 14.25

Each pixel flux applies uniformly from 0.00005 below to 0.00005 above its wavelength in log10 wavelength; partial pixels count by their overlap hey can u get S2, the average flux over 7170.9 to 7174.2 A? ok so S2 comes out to 14.2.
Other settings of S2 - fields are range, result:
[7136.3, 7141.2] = 14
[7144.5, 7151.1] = 13.7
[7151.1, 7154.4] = 14.3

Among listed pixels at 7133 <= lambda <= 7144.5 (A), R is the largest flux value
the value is 14.13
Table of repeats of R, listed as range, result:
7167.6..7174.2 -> 14.85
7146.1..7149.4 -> 13.44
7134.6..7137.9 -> 13.72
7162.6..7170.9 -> 13.71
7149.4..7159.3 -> 14.36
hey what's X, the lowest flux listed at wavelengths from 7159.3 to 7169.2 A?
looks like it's 13.11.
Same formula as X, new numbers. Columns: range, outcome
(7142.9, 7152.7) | 12.55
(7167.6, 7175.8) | 13.04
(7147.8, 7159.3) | 12.69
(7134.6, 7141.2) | 13.62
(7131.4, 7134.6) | 13.23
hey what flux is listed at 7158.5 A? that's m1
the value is 13.94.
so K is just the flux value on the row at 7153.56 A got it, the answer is 14.25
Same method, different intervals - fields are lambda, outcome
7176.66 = 13.38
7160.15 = 13.46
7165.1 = 13.38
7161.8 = 14.09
